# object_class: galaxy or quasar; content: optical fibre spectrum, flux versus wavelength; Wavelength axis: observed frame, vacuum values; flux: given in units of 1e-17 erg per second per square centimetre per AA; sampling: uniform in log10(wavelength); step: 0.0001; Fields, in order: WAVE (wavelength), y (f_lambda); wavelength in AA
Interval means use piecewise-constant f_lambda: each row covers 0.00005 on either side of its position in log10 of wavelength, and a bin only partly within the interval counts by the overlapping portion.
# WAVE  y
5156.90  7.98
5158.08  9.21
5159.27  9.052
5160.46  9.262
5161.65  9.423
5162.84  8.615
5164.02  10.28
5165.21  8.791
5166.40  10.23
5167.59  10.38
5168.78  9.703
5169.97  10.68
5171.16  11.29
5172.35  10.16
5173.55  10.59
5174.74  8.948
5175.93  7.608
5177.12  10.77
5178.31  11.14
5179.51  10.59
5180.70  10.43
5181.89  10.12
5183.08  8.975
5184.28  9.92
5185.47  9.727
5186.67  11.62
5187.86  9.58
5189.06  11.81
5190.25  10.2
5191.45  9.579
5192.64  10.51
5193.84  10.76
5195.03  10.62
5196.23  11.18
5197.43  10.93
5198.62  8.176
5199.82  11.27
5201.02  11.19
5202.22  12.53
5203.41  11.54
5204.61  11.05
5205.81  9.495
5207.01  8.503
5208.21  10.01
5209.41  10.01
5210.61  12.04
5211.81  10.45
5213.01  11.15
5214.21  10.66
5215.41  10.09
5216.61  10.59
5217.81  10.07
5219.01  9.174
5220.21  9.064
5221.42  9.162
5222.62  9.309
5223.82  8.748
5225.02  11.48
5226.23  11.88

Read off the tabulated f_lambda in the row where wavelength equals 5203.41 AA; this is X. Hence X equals 11.54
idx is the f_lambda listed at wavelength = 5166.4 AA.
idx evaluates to 10.23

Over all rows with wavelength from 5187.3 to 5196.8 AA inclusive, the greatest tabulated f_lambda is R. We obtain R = 11.81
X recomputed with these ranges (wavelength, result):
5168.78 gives 9.703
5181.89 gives 10.12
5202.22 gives 12.53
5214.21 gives 10.66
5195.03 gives 10.62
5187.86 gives 9.58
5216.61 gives 10.59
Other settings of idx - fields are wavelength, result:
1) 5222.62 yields 9.309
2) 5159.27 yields 9.052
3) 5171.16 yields 11.29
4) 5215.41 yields 10.09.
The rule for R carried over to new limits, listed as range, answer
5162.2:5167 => 10.28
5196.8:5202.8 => 12.53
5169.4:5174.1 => 11.29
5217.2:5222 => 10.07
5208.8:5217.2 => 12.04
